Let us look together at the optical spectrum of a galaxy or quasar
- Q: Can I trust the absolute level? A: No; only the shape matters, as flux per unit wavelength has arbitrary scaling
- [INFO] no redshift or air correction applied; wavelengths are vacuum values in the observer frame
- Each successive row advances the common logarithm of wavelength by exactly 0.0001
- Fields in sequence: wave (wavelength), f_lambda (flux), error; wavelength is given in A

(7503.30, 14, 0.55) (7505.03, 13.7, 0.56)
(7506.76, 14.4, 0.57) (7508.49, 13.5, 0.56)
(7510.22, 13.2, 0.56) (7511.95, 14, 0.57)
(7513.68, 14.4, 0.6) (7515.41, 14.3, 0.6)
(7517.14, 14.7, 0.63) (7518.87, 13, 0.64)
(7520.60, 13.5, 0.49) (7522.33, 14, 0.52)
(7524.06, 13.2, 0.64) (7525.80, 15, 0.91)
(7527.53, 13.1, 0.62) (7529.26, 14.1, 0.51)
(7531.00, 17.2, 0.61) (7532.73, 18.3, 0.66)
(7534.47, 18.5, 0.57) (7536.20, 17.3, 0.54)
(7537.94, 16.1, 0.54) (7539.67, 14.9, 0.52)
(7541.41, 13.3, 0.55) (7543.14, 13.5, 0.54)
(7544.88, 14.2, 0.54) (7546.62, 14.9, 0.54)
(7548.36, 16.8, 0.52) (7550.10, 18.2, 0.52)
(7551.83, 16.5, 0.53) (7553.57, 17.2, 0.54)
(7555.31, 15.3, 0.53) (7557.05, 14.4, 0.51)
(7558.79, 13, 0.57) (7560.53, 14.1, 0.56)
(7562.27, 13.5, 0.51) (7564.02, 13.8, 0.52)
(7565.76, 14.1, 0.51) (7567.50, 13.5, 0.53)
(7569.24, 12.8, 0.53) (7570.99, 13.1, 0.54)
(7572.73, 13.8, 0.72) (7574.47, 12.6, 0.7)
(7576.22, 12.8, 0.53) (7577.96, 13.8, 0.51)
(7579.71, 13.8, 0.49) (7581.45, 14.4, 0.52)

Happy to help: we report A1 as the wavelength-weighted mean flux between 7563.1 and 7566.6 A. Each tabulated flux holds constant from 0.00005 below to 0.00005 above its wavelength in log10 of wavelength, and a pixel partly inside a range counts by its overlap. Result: 13.9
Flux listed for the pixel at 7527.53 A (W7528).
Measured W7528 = 13.1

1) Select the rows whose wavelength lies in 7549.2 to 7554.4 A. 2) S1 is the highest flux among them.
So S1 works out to 18.2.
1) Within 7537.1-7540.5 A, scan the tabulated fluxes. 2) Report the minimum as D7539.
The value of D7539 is 14.9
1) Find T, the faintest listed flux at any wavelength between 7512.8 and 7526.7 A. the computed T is 13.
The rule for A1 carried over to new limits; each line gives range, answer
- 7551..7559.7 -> 15.3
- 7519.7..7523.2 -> 13.8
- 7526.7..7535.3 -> 16.2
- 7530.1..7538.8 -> 17.5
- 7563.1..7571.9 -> 13.5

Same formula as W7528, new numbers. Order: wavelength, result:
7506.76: 14.4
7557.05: 14.4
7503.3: 14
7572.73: 13.8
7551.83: 16.5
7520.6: 13.5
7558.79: 13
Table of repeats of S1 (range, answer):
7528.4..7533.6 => 18.3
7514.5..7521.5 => 14.7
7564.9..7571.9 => 14.1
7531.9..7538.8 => 18.5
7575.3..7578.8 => 13.8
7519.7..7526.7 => 15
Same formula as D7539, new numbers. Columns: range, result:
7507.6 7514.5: 13.2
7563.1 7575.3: 12.6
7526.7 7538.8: 13.1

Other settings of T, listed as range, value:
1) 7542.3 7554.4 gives 13.5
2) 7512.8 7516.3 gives 14.3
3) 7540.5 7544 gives 13.3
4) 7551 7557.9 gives 14.4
